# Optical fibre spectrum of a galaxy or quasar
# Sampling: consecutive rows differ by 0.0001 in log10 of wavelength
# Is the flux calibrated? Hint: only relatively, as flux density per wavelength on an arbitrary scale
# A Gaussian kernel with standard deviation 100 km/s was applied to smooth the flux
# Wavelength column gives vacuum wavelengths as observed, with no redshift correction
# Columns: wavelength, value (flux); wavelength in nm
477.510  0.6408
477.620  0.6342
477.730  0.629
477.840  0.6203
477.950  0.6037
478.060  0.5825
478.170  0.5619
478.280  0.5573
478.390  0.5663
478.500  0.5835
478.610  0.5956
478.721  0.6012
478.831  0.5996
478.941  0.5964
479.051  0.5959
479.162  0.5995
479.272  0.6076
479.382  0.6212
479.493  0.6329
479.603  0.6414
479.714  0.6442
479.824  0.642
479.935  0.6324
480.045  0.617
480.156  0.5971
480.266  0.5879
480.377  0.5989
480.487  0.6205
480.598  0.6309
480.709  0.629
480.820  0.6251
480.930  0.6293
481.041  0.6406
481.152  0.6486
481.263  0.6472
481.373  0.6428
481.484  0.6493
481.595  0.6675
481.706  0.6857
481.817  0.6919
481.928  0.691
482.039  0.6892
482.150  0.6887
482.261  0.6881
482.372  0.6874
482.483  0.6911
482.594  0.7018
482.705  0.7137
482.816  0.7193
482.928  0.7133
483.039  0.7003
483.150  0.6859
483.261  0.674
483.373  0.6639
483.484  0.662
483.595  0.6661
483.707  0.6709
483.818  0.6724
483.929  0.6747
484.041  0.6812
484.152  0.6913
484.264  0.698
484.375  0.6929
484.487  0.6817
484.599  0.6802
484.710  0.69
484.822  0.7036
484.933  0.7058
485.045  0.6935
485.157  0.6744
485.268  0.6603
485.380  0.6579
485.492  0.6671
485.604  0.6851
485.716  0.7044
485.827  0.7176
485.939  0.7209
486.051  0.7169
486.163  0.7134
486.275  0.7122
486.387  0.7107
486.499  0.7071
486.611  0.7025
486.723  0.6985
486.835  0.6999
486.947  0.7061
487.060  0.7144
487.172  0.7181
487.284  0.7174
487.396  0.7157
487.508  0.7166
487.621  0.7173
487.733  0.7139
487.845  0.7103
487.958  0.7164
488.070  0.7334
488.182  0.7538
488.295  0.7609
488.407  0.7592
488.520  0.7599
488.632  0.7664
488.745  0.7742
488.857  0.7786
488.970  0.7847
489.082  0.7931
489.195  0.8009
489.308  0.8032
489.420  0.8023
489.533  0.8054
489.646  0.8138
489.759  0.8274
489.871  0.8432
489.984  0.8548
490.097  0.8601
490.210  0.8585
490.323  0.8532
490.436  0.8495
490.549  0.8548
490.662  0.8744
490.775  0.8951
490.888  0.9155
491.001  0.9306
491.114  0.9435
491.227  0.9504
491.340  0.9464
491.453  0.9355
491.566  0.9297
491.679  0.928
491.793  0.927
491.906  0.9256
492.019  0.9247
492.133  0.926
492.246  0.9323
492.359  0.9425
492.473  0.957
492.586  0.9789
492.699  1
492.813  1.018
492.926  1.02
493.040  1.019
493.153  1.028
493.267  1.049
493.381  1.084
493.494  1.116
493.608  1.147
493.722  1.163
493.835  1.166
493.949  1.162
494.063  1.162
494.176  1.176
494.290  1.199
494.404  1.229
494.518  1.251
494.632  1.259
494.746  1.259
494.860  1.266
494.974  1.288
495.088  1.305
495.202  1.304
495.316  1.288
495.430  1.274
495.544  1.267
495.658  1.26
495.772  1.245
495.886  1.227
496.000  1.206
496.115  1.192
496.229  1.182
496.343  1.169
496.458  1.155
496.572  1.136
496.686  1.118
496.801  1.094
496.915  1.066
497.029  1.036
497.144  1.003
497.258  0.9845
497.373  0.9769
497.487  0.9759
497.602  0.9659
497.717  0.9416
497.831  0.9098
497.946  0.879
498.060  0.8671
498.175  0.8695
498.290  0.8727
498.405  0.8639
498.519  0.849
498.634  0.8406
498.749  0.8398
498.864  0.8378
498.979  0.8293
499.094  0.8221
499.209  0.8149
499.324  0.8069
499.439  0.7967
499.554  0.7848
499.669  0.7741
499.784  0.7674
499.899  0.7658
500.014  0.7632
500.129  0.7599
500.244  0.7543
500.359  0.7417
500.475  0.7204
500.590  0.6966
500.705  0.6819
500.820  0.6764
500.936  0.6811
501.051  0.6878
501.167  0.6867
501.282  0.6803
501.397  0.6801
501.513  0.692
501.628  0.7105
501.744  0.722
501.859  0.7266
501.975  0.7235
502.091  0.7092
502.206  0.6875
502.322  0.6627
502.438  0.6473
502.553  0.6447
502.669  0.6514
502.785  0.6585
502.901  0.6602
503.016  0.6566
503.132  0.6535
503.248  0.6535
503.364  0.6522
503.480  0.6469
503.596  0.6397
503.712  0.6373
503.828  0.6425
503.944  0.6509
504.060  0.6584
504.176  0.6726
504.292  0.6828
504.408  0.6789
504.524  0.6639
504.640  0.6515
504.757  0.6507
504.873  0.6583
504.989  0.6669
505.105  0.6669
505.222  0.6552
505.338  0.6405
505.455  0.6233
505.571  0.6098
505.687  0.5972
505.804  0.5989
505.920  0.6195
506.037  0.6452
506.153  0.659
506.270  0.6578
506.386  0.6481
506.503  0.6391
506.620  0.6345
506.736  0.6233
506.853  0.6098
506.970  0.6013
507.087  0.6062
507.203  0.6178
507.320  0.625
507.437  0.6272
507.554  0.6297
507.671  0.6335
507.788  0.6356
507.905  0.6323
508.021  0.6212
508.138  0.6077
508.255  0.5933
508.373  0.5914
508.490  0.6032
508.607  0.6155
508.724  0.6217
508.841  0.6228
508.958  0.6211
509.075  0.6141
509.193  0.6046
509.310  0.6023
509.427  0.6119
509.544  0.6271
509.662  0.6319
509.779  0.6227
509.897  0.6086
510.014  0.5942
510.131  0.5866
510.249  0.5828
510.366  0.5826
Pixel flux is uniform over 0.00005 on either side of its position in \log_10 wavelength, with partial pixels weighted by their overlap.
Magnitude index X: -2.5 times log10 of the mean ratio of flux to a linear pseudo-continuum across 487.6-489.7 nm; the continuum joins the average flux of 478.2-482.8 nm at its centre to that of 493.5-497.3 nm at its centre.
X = 0.22 mag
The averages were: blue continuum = 0.637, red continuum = 1.19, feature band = 0.767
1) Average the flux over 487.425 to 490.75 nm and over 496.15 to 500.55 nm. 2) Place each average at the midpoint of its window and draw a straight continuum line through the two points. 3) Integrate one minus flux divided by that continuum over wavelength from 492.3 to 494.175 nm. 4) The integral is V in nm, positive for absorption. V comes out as -0.50 nm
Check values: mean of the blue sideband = 0.791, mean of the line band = 1.07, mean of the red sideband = 0.904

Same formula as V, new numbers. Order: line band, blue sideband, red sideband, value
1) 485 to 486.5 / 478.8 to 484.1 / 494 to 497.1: 0.23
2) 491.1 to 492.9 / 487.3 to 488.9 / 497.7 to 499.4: -0.38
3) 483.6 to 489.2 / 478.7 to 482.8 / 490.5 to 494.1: 0.69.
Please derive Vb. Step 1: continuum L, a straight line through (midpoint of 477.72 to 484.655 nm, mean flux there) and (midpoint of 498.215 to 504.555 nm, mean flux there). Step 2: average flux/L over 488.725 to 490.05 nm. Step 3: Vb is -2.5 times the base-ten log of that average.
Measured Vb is -0.19 mag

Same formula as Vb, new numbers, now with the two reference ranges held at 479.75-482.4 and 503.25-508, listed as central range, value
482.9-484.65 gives -0.058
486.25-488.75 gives -0.126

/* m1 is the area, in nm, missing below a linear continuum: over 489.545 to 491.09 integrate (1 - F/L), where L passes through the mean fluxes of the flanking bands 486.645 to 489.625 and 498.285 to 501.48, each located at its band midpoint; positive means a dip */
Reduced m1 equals -0.23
